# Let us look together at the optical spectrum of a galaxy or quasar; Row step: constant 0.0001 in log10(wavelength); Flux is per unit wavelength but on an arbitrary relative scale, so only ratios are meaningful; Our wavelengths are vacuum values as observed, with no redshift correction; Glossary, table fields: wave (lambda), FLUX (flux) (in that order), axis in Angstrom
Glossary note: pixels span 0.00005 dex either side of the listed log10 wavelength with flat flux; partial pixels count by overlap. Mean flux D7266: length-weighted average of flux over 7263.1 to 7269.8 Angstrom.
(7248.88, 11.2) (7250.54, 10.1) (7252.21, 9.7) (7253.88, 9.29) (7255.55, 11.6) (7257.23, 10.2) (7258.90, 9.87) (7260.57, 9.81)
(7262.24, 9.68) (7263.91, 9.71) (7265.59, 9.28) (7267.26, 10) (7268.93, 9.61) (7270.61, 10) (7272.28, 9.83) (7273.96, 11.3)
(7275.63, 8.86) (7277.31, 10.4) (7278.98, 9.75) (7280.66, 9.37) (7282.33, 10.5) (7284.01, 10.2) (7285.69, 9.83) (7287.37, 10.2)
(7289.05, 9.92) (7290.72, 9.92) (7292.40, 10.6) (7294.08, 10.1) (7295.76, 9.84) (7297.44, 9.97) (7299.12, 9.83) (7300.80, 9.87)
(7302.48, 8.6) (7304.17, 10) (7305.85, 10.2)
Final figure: 9.64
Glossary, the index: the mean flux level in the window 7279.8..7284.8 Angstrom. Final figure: 10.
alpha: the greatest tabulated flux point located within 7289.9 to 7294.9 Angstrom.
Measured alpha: 10.6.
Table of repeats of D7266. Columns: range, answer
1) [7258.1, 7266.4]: 9.67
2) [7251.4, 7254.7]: 9.49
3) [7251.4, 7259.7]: 10.1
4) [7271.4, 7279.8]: 10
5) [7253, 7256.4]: 10.4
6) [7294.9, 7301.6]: 9.88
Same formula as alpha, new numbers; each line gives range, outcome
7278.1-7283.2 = 10.5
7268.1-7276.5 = 11.3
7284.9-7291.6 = 10.2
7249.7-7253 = 10.1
